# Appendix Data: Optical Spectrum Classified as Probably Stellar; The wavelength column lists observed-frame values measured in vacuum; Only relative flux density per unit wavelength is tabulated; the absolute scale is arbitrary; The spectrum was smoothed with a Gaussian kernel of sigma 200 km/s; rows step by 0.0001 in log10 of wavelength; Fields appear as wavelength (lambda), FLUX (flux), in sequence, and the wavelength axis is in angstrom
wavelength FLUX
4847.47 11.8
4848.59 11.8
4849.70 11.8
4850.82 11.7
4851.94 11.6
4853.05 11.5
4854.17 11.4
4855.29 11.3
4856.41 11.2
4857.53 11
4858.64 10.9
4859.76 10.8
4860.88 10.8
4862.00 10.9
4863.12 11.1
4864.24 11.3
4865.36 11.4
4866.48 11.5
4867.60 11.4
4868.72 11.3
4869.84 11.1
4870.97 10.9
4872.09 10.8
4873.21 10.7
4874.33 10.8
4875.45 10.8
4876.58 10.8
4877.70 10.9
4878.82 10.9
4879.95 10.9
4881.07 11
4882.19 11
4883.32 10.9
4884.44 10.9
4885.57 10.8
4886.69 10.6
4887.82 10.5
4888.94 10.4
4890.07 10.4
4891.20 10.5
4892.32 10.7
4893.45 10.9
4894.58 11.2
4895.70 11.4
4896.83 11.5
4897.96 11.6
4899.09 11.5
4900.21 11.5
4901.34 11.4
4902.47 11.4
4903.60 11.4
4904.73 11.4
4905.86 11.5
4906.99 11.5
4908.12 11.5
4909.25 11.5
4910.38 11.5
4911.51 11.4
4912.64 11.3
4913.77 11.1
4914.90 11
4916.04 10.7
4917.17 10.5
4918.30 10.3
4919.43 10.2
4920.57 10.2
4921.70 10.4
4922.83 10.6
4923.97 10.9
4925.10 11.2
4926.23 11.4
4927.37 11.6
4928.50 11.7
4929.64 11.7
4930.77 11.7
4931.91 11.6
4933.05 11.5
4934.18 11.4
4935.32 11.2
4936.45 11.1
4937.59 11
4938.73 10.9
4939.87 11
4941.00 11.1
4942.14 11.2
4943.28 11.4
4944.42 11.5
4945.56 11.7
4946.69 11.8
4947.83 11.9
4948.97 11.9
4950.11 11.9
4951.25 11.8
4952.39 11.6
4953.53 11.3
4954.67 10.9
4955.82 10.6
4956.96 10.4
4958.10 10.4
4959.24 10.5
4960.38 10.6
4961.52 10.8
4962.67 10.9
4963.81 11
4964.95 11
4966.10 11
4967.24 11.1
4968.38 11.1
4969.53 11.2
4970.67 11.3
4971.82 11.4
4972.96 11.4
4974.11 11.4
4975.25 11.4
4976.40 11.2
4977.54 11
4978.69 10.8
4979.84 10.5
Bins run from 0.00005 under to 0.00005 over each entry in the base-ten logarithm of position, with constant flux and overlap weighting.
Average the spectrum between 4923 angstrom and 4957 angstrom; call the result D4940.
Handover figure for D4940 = 11.4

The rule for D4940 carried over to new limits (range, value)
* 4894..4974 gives 11.2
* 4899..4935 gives 11.2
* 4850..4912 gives 11.1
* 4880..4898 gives 10.9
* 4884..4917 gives 11.1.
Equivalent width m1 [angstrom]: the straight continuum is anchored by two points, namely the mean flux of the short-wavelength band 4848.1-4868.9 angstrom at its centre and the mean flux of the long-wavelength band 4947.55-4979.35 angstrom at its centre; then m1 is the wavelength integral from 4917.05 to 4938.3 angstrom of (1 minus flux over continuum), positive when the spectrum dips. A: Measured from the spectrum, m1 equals 0.2 angstrom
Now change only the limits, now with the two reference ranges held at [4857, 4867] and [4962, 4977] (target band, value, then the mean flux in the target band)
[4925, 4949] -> -0.59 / 11.4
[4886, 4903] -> 0.13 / 11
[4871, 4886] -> 0.32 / 10.9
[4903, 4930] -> 0.08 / 11.1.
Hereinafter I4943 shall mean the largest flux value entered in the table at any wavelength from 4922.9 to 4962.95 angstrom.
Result 11.9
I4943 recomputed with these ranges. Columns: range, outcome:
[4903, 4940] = 11.7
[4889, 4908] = 11.6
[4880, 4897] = 11.5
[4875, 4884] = 11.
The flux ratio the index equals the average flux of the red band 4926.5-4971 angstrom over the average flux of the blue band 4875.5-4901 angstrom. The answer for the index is 1.0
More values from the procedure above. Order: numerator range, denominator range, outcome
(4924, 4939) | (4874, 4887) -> 1.05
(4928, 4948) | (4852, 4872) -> 1.02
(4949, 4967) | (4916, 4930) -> 1.01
